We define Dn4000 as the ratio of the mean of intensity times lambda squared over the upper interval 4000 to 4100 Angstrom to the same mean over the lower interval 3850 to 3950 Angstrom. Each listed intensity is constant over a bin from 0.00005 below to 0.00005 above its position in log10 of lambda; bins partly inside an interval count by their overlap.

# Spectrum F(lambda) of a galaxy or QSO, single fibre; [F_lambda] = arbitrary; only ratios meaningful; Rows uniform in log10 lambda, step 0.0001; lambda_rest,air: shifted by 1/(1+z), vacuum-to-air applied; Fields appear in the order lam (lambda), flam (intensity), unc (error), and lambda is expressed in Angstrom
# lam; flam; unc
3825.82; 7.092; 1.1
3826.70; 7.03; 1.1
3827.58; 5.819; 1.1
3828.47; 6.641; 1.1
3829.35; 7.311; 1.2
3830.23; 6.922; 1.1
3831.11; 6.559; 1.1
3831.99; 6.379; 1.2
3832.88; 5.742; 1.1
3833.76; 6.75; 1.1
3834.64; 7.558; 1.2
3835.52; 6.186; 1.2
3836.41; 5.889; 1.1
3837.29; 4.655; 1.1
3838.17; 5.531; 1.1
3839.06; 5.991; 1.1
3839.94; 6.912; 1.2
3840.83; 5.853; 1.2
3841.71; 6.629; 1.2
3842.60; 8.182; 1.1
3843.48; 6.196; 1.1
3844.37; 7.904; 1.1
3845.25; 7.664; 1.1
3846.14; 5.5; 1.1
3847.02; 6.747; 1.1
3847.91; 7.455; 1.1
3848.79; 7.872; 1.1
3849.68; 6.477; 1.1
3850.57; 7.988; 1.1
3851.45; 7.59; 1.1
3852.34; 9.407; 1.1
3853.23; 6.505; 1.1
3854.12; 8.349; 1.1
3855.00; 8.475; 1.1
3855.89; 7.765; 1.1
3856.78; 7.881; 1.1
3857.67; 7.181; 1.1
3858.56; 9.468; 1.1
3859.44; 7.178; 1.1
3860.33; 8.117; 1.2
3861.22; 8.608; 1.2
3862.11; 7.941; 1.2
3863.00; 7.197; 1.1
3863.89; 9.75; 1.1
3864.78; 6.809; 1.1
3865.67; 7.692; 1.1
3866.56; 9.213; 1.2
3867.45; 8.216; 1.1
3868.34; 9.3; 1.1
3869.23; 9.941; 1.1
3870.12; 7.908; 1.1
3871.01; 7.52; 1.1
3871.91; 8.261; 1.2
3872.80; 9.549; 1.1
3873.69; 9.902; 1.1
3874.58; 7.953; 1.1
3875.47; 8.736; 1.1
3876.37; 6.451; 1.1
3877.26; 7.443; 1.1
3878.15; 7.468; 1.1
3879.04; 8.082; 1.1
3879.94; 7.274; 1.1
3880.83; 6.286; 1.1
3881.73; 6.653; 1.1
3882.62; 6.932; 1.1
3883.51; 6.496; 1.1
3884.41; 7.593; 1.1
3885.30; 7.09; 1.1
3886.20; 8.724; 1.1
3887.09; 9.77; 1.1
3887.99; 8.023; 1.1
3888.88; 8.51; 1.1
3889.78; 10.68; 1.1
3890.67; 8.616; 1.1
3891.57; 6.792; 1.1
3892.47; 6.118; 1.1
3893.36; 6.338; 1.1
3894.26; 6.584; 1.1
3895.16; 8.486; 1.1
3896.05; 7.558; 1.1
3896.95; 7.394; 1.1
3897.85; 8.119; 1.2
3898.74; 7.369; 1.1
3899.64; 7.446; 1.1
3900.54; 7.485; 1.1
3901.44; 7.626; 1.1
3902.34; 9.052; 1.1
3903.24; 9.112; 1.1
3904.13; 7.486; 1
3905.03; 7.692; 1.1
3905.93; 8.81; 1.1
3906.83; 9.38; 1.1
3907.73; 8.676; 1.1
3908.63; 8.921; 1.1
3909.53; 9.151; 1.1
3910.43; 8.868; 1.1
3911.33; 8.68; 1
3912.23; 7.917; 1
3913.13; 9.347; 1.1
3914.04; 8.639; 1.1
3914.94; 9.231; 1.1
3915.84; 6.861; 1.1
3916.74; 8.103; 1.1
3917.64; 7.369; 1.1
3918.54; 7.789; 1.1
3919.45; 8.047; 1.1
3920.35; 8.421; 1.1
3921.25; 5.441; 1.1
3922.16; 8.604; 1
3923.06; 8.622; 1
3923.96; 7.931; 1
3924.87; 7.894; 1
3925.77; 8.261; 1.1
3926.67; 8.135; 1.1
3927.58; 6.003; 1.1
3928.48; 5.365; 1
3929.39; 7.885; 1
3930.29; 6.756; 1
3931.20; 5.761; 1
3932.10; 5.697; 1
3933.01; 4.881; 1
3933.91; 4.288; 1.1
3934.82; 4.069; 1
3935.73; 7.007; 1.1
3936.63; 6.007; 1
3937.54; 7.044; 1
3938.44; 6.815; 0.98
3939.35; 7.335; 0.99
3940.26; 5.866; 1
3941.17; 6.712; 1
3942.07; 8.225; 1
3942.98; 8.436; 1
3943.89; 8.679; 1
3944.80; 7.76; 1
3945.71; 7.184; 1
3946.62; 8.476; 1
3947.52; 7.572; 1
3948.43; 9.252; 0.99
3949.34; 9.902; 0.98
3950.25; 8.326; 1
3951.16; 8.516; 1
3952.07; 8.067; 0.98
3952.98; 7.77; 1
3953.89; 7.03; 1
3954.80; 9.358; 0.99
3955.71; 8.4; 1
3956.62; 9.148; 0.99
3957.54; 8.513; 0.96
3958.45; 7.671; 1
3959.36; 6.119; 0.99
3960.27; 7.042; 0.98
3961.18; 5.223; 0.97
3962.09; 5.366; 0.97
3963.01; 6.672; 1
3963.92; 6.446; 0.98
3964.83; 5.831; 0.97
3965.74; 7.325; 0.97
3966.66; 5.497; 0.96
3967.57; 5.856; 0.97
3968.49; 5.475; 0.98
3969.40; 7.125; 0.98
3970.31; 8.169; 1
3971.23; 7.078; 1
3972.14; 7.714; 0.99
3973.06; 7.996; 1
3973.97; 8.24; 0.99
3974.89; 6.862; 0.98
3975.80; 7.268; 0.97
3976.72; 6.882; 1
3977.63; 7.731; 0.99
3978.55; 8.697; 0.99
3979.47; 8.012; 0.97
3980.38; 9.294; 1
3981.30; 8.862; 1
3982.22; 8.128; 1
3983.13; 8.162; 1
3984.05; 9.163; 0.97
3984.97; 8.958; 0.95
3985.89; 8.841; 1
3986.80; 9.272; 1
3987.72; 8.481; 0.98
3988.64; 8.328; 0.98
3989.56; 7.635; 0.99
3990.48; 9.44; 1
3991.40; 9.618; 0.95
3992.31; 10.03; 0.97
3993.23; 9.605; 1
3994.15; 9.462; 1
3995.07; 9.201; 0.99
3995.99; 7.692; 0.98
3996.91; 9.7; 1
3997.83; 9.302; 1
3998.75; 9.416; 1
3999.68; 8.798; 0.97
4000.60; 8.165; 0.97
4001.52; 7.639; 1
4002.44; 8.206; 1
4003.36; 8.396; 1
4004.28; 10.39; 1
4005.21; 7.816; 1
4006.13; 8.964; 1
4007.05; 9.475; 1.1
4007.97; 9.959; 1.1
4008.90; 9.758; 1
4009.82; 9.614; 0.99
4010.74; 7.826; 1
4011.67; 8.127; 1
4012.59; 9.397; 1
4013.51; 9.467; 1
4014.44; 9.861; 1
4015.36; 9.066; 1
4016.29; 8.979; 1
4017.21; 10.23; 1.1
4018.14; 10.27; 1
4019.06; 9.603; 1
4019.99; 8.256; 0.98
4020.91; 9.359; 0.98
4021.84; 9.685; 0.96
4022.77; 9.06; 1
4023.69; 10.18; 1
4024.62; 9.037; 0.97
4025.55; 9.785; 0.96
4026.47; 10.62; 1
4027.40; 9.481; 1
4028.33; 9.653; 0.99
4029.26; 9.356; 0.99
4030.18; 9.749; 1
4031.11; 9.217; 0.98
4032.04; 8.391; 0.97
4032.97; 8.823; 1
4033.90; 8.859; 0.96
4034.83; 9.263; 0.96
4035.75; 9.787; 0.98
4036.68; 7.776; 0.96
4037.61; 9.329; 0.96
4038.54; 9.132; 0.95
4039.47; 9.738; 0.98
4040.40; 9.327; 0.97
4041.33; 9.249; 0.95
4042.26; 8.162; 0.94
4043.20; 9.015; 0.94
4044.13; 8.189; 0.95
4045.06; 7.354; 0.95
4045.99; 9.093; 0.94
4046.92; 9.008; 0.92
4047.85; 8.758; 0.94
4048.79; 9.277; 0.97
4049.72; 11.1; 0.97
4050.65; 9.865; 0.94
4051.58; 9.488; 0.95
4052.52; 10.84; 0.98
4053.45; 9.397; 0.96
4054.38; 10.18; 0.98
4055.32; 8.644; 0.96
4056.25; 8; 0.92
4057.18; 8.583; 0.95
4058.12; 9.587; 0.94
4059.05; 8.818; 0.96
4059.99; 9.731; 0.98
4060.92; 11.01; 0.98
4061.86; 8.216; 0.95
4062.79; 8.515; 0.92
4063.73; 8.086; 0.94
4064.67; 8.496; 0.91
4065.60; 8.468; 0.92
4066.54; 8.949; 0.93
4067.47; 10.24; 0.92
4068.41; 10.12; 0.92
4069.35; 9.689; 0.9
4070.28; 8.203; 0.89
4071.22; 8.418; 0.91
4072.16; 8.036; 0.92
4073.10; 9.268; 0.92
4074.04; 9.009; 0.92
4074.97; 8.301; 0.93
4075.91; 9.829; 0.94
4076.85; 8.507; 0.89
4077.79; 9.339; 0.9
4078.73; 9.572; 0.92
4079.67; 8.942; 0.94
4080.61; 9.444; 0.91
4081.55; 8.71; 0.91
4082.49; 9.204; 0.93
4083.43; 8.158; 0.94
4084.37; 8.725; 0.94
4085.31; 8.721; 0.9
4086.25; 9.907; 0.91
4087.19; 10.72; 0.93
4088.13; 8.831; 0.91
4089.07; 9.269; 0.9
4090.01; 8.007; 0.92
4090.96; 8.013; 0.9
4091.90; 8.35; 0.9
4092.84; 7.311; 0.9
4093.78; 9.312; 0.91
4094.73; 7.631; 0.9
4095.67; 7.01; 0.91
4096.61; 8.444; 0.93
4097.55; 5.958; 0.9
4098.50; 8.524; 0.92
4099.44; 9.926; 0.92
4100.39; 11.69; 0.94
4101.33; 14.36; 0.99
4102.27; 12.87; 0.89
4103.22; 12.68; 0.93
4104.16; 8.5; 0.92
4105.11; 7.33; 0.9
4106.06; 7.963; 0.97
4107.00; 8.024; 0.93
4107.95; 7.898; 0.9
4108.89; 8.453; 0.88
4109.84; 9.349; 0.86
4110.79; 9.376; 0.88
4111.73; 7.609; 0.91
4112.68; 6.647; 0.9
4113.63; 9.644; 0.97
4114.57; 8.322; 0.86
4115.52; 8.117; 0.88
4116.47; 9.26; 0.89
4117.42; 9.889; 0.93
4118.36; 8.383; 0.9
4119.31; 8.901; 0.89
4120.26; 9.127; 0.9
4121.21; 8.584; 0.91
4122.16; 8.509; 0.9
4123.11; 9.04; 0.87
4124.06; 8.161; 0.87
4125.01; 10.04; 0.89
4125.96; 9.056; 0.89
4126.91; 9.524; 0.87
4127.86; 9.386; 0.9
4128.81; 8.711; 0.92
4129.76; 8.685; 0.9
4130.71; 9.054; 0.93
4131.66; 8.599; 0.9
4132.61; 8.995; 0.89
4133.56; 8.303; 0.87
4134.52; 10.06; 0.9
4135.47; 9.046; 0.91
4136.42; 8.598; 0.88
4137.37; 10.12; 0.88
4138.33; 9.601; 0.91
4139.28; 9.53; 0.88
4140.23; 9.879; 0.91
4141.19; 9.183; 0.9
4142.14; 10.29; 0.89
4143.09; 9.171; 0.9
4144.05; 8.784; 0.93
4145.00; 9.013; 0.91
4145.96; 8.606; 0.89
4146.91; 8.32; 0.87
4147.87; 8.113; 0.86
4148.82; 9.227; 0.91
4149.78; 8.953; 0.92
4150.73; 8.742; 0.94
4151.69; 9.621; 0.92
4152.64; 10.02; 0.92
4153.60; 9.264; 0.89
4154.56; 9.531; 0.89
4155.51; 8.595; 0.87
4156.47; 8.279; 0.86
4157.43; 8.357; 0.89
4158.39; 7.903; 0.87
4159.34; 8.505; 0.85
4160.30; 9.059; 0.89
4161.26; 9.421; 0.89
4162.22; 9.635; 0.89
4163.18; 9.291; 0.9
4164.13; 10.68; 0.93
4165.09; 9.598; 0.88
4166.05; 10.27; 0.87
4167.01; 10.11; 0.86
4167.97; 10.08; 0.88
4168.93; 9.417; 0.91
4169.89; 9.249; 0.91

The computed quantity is 1.25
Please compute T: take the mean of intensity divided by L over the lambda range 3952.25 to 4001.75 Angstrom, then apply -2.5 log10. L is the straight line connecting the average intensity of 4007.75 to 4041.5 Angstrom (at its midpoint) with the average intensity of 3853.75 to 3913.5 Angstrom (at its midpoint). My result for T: 0.12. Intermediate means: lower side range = 8.08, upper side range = 9.33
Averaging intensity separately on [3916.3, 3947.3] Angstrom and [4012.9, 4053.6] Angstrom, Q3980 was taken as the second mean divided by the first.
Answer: 1.31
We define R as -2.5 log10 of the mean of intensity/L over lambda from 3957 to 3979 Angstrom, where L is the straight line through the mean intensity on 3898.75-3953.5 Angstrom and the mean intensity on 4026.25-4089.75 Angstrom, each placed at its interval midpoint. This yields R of 0.17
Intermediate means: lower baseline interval 7.67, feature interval 6.96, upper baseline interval 9.13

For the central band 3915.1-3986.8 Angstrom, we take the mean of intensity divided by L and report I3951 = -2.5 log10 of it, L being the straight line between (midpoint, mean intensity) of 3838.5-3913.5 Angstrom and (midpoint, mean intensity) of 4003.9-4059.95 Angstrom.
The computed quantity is 0.15 mag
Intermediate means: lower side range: 7.88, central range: 7.42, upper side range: 9.26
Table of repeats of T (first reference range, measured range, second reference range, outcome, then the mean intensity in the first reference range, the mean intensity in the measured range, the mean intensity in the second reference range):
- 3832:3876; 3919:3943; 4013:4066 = 0.20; 7.58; 6.84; 9.24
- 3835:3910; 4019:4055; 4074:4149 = -0.08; 7.74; 9.29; 9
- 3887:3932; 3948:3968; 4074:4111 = 0.11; 7.91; 7.42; 9.05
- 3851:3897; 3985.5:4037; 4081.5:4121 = -0.07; 7.96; 9.16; 8.93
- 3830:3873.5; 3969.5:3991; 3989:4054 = 0.07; 7.48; 8.21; 9.2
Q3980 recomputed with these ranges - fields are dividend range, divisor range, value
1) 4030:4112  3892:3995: 1.17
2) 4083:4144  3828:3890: 1.19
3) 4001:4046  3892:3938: 1.22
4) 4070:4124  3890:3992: 1.16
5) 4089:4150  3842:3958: 1.15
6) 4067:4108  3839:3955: 1.18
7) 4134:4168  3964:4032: 1.07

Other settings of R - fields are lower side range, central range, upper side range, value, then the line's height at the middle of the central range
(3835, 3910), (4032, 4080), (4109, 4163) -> -0.06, 8.6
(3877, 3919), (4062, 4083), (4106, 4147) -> -0.03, 8.7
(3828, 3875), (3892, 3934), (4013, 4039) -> 0.06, 8.16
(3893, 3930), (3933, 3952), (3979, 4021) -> 0.14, 8.32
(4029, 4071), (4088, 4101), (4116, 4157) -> 0.07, 9.11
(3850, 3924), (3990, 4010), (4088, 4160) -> -0.08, 8.48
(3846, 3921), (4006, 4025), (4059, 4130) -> -0.09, 8.61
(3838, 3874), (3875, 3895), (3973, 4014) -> 0.05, 7.98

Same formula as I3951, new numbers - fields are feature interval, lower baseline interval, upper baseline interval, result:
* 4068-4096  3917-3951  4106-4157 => -0.04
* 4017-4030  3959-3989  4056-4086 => -0.17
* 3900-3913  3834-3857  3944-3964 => -0.14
